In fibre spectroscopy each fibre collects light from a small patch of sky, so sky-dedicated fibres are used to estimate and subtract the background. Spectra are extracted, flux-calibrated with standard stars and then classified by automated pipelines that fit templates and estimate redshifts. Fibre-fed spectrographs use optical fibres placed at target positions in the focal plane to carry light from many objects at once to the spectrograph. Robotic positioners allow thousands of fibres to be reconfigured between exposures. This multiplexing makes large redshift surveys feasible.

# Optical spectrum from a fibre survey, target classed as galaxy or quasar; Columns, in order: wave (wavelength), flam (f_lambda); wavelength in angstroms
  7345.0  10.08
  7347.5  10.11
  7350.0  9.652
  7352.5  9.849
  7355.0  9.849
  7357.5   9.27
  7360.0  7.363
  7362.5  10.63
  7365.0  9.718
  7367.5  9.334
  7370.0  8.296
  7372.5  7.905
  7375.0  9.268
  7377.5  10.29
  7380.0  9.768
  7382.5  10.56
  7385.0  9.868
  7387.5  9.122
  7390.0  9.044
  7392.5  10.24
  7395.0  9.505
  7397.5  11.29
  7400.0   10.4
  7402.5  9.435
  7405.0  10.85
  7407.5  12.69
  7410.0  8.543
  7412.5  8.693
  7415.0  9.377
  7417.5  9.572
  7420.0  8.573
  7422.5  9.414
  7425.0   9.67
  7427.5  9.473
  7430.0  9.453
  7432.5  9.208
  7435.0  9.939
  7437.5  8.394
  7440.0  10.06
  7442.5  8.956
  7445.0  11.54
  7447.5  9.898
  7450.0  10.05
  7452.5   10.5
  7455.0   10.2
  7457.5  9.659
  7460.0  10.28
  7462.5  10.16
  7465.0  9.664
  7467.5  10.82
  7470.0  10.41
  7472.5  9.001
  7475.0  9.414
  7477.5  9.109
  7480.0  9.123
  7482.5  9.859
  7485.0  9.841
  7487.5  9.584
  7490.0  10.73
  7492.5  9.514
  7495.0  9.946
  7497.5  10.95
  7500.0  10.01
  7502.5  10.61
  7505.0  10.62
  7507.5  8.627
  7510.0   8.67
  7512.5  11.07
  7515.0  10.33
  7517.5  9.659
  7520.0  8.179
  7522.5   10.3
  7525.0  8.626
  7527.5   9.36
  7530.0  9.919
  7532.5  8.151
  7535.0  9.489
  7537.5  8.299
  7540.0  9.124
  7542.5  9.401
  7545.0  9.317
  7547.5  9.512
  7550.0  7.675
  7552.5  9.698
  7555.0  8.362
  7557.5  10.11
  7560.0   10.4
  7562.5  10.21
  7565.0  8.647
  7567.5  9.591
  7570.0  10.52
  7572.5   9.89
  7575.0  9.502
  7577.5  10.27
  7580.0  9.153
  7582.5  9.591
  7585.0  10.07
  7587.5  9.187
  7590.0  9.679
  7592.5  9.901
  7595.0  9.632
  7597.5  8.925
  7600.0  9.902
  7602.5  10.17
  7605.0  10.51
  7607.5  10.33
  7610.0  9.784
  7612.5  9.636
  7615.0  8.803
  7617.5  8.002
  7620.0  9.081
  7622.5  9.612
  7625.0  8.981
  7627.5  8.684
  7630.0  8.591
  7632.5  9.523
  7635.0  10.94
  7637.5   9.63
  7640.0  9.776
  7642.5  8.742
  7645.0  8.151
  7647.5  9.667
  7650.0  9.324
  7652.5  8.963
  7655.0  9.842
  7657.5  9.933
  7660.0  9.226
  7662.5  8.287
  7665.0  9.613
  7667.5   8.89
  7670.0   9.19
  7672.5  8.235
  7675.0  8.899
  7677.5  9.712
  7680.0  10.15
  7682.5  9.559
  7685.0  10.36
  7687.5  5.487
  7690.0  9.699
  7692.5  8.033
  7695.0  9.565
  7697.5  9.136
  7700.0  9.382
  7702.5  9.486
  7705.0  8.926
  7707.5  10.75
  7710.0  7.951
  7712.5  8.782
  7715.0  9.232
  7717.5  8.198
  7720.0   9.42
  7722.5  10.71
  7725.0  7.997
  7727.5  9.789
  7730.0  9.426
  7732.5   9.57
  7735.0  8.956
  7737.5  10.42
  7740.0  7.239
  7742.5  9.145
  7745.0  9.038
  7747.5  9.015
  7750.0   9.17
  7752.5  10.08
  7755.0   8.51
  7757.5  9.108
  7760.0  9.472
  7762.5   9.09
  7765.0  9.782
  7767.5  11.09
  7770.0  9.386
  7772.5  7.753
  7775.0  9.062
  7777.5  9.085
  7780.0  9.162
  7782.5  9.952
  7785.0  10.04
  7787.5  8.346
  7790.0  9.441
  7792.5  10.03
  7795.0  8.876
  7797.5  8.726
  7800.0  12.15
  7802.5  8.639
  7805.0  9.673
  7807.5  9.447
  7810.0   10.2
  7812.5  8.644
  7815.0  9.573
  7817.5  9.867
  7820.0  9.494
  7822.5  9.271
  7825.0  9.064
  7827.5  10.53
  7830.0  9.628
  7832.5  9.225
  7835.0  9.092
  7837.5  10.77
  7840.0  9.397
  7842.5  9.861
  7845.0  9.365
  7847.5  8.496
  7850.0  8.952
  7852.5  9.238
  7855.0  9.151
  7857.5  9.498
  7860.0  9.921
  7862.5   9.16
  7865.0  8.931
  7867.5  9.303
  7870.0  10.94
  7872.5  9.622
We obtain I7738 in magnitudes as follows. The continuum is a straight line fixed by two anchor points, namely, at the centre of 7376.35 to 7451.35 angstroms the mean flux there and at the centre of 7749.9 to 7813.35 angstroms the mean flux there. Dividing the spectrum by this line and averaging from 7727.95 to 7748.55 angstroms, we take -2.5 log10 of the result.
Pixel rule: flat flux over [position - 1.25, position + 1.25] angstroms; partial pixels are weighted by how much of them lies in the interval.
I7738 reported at 0.04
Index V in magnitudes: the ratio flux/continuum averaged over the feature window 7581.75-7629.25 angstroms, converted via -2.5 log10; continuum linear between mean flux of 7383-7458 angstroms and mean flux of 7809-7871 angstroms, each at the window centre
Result 0.020 mag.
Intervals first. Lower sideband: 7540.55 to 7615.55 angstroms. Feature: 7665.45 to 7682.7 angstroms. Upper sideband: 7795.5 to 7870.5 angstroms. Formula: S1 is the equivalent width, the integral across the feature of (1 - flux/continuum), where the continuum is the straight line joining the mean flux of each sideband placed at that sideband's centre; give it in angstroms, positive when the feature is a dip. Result 0.6 angstroms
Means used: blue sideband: 9.62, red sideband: 9.52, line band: 9.23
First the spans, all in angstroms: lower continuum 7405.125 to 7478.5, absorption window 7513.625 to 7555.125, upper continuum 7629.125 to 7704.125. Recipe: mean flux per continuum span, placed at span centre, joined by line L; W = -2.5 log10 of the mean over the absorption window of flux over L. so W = 0.04 mag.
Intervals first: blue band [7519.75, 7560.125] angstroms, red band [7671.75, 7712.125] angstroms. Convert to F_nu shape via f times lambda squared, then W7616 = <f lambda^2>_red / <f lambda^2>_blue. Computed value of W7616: 1.0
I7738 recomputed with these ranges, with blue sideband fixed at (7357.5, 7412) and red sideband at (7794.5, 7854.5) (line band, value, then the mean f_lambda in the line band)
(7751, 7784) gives 0.02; 9.35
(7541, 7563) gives 0.03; 9.38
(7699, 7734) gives 0.03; 9.26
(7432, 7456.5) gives -0.02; 9.89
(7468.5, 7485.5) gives 0.01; 9.54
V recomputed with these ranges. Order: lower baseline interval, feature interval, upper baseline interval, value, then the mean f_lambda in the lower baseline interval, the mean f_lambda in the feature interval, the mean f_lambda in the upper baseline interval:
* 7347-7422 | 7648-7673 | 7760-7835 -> 0.04 mag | 9.63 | 9.19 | 9.48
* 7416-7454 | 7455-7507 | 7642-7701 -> -0.05 mag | 9.65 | 9.95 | 9.09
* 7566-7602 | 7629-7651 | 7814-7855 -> 0.03 mag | 9.7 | 9.38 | 9.48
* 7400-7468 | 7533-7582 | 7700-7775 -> 0.02 mag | 9.82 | 9.41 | 9.22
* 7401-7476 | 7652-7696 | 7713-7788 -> 0.03 mag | 9.8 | 9.09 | 9.25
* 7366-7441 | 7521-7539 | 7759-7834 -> 0.05 mag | 9.61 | 9.15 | 9.49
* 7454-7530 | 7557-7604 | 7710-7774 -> -0.02 mag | 9.81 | 9.75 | 9.19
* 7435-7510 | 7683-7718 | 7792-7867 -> 0.08 mag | 9.89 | 8.96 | 9.49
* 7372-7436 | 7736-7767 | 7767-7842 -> 0.04 mag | 9.72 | 9.22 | 9.51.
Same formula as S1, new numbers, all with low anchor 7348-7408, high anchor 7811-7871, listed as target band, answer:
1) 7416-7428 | 0.5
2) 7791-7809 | -0.3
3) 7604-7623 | 0.3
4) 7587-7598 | 0.1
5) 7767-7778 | 0.4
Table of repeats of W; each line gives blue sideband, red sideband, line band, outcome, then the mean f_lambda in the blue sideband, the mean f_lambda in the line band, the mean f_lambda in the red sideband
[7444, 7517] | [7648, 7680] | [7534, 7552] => 0.09 mag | 10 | 9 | 9.23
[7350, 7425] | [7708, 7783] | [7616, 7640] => 0.01 mag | 9.61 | 9.25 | 9.19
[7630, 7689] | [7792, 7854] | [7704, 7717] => 0.03 mag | 9.21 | 9.08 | 9.52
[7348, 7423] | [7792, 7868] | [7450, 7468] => -0.06 mag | 9.62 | 10.1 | 9.49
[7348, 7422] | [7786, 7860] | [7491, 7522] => -0.03 mag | 9.62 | 9.87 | 9.48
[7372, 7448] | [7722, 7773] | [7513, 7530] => 0.01 mag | 9.73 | 9.52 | 9.27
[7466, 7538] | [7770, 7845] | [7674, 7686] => -0.02 mag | 9.68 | 9.74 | 9.48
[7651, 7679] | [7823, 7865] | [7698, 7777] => 0.01 mag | 9.17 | 9.22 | 9.44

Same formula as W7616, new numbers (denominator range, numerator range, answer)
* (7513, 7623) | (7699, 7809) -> 1.03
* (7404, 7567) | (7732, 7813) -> 1.04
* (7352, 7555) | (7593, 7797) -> 1.02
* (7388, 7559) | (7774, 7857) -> 1.07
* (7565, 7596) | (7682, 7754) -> 0.97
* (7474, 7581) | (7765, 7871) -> 1.07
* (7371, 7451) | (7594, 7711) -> 1.02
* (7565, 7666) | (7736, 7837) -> 1.04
